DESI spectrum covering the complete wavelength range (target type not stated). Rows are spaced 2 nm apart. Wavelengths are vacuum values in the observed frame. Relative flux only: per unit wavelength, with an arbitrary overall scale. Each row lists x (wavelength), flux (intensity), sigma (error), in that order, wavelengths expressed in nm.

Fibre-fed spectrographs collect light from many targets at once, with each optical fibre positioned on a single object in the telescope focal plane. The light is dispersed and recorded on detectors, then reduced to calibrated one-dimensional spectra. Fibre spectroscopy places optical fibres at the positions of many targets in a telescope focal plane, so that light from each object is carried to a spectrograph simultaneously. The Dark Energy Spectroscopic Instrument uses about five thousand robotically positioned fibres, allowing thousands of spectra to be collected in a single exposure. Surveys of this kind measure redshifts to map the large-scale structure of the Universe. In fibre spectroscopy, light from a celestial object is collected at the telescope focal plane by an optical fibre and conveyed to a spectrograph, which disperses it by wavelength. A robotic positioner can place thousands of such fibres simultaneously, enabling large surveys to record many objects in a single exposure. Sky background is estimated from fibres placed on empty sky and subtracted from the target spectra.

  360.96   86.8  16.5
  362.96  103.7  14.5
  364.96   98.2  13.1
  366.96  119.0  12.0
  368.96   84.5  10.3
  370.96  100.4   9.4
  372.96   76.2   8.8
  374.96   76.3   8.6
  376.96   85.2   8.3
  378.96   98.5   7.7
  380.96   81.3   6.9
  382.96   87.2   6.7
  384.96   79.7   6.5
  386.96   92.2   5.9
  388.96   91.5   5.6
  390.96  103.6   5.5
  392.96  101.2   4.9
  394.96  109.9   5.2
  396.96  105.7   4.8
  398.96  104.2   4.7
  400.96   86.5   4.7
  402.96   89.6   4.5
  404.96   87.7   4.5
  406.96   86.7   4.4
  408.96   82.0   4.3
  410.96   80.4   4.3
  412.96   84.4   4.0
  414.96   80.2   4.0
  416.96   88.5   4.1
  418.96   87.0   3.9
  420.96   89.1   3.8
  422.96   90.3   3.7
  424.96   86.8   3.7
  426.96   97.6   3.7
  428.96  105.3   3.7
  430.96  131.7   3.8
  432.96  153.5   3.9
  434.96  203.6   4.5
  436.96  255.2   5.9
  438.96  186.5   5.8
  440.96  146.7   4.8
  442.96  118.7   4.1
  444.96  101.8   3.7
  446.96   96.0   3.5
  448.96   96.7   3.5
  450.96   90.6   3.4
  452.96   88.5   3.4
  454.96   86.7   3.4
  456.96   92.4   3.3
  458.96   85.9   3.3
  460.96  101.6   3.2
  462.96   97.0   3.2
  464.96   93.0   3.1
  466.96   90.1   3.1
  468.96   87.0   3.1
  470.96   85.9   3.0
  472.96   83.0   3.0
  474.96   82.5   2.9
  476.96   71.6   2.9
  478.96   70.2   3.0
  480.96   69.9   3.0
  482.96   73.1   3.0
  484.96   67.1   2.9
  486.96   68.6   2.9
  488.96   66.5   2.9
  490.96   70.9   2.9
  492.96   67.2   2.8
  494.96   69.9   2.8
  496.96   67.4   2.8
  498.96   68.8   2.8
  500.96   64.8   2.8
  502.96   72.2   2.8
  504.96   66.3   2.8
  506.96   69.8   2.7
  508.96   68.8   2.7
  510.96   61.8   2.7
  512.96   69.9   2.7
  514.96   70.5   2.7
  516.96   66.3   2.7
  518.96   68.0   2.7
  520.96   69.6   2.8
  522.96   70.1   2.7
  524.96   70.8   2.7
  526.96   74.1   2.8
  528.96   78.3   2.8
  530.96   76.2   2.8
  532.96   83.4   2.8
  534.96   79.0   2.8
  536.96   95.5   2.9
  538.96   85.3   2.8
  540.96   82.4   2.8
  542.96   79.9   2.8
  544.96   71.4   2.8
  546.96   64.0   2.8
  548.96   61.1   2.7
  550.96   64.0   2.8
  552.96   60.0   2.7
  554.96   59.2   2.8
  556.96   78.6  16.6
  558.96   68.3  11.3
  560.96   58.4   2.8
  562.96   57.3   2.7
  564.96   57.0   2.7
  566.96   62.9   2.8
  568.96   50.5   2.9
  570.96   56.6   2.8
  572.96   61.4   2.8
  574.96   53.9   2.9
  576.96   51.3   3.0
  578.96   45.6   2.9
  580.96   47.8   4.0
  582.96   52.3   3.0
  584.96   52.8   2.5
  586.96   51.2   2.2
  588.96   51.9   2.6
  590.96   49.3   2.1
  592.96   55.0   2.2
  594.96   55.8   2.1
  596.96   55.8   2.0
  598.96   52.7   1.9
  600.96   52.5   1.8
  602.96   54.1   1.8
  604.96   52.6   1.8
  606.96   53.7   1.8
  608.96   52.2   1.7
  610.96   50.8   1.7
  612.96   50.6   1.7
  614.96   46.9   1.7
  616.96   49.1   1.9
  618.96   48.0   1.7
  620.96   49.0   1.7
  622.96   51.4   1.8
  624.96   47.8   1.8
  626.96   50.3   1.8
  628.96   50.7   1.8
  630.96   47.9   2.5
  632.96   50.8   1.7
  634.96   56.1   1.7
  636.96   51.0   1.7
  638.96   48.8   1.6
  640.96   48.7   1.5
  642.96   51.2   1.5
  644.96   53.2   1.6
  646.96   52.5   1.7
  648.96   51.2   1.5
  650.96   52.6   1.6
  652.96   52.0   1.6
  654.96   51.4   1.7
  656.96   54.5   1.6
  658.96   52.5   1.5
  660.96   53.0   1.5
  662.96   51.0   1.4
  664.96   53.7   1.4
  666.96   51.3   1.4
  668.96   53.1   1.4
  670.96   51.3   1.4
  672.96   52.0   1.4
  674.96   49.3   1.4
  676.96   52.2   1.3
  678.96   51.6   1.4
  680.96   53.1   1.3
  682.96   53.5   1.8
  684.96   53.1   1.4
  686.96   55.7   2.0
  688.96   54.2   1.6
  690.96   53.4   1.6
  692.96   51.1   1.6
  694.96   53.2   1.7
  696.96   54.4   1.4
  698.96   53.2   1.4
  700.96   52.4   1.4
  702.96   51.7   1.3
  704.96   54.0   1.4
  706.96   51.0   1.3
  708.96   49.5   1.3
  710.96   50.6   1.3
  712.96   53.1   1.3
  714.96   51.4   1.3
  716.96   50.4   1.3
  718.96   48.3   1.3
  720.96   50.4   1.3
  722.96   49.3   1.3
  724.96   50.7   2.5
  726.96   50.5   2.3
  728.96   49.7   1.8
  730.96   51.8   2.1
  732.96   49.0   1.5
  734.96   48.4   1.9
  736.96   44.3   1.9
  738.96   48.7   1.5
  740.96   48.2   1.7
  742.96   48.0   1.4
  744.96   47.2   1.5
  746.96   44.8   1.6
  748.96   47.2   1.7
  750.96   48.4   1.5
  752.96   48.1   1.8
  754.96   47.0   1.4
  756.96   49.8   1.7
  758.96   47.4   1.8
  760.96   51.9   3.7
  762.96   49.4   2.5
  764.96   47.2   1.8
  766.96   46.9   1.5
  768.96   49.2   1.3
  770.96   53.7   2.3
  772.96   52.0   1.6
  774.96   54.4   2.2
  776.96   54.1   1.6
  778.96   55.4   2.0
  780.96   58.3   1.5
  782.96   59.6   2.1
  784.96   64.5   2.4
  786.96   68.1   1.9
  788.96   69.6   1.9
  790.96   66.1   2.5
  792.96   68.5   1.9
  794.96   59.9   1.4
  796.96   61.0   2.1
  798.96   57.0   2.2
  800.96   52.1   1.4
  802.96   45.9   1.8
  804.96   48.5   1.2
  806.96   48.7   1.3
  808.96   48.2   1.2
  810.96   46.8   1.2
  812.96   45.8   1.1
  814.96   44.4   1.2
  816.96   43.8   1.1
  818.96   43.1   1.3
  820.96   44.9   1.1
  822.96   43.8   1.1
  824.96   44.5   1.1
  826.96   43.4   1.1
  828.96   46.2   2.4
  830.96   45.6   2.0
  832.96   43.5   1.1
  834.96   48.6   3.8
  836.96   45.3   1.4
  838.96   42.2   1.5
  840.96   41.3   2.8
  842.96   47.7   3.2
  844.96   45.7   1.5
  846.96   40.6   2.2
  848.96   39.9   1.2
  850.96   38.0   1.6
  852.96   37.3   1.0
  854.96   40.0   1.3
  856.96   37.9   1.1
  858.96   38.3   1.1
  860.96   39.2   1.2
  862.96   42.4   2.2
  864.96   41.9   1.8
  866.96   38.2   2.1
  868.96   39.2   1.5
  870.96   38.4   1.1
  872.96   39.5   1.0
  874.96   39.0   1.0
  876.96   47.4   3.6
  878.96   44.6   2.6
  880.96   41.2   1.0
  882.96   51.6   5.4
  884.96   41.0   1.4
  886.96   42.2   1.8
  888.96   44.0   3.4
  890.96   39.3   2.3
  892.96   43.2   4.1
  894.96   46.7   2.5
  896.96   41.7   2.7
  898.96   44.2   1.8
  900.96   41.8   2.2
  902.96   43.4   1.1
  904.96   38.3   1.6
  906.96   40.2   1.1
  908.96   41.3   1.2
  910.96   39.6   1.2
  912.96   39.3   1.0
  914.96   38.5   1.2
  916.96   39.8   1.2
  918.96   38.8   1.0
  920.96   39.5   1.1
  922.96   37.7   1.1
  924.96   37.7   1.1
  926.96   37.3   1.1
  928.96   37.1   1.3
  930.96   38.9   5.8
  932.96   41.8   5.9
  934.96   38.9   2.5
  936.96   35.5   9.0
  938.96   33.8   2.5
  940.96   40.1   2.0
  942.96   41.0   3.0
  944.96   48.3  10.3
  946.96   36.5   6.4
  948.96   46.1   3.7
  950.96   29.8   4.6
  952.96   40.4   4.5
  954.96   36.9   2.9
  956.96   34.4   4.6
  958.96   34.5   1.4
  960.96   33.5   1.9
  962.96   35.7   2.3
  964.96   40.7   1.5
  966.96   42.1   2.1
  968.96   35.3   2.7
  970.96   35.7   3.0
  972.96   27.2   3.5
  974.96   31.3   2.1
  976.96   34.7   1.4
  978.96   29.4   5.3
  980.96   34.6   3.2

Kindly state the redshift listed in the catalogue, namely 1.823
